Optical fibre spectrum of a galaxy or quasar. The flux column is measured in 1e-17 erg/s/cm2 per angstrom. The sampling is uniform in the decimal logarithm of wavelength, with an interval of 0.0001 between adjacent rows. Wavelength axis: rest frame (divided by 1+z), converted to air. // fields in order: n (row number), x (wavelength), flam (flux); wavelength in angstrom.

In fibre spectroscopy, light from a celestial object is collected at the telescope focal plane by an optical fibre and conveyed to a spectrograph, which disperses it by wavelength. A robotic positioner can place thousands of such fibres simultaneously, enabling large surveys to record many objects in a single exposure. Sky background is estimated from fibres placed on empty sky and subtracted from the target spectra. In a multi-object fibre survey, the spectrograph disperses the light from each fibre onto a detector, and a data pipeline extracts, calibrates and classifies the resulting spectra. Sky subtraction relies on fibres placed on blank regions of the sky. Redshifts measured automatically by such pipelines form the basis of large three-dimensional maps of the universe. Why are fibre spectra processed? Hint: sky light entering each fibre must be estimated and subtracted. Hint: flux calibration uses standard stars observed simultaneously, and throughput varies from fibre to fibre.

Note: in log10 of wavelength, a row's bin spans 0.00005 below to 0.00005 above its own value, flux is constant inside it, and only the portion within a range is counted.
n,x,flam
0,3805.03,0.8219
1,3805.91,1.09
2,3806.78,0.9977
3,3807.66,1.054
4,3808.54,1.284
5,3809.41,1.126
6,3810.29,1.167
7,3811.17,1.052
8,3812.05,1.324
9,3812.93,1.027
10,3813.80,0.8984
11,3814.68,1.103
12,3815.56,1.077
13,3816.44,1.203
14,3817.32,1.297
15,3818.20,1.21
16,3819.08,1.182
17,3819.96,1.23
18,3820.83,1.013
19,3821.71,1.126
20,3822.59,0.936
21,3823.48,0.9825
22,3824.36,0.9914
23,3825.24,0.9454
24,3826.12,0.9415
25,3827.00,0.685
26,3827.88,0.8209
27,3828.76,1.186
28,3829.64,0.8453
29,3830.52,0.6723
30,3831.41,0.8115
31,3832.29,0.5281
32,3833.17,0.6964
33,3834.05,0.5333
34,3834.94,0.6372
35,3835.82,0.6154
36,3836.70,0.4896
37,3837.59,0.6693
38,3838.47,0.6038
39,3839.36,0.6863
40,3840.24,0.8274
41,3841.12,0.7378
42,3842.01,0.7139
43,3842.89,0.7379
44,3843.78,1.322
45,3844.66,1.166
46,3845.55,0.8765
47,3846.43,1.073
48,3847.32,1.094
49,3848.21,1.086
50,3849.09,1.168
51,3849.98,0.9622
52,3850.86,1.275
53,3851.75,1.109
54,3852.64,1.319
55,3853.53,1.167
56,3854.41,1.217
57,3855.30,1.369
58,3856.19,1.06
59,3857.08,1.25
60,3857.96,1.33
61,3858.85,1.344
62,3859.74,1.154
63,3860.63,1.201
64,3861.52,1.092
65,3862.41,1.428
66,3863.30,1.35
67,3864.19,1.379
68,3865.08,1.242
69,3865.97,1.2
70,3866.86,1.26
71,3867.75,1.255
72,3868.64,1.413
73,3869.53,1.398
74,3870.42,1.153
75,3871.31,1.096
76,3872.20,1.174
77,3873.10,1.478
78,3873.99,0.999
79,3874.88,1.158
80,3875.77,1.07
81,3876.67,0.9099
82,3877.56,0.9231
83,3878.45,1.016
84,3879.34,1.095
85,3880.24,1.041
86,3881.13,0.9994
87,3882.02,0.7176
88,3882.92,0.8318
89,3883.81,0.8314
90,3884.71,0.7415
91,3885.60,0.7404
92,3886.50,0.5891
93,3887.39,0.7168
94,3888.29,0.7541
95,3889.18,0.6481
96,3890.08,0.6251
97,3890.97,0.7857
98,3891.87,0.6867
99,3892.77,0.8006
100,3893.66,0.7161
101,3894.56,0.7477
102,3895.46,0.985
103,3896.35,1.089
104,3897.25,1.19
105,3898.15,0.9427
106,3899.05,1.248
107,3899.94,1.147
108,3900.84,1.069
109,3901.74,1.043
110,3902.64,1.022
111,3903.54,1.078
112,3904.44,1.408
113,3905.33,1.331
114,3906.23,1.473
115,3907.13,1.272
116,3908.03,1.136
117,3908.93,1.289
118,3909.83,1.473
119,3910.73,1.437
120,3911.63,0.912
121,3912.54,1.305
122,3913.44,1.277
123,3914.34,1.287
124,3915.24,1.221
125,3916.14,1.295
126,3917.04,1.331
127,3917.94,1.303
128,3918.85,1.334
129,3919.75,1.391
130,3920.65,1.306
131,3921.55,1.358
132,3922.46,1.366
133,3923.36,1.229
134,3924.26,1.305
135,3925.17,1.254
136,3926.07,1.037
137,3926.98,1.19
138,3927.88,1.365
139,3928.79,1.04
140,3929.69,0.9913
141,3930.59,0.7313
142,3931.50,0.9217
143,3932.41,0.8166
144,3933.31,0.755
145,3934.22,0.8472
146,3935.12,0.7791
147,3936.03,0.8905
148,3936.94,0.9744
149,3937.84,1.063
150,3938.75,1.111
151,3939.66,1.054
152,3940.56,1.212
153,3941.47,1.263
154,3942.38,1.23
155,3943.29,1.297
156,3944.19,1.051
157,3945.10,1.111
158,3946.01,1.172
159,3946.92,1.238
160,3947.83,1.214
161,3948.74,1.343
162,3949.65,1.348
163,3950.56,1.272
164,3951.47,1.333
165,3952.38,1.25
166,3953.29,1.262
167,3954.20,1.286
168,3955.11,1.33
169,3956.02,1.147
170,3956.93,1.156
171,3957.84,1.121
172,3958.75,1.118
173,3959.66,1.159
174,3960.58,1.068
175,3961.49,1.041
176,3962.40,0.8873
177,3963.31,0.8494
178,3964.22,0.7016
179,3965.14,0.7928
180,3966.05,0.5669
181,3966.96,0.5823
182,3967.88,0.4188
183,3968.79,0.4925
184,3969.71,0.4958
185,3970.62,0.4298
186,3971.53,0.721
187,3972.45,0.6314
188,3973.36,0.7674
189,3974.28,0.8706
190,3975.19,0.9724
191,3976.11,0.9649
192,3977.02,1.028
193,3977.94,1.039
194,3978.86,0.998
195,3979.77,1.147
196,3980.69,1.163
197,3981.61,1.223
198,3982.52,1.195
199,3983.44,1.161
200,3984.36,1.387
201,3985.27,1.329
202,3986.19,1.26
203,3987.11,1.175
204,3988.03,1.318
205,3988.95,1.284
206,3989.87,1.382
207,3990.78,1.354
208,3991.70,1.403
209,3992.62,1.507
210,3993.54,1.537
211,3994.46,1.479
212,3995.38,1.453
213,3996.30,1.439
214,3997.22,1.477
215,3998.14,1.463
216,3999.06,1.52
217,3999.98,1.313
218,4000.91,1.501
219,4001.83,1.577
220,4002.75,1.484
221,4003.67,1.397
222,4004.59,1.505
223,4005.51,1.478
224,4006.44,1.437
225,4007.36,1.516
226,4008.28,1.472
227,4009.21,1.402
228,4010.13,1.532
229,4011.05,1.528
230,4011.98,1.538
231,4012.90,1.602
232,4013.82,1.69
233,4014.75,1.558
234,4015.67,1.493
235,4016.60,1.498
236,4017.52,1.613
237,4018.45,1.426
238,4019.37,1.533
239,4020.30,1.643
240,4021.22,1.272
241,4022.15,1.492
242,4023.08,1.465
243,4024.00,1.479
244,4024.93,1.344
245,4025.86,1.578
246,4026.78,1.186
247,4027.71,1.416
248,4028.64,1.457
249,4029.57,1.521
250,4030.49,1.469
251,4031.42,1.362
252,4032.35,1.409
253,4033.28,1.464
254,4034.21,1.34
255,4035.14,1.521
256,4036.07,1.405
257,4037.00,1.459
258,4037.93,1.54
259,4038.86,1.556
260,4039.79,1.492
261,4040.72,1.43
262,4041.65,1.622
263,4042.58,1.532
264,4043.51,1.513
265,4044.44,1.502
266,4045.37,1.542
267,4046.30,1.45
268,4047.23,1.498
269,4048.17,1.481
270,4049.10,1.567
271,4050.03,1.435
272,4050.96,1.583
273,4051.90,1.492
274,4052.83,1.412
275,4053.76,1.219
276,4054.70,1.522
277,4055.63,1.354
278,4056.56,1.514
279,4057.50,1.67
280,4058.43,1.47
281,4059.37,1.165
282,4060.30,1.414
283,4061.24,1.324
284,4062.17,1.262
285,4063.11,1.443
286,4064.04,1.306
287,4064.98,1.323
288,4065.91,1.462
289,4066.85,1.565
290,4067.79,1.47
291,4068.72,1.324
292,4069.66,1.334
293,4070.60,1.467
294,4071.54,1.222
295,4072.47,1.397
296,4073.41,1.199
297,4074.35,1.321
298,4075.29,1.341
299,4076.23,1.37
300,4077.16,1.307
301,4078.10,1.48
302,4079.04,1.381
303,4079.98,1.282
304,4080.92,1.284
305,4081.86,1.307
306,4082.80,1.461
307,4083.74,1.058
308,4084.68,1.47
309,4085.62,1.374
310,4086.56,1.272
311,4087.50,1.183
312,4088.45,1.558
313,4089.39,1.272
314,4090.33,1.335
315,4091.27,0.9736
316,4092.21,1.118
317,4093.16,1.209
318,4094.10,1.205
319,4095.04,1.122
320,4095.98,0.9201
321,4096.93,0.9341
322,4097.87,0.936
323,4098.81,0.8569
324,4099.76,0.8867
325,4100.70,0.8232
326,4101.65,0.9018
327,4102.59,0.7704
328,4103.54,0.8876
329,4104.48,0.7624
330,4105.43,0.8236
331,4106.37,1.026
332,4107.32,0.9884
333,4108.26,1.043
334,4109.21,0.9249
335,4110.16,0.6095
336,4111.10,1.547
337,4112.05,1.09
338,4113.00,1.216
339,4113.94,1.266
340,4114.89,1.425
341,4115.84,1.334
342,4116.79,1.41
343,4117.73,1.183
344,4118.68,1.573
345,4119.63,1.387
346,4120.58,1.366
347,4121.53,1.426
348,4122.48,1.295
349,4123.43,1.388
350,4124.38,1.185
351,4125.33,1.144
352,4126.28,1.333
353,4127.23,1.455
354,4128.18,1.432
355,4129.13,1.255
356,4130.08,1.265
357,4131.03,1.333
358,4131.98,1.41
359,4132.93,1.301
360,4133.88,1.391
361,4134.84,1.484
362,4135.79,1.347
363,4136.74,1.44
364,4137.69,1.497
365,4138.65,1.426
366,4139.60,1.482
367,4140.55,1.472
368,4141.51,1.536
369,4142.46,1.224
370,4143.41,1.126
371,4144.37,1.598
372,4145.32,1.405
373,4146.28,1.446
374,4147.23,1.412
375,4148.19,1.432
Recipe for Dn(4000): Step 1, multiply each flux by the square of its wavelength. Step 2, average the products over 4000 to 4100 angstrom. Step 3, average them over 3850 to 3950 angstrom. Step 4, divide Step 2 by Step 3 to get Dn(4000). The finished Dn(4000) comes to 1.35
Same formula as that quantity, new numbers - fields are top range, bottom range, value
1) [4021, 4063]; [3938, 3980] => 1.50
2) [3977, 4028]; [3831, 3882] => 1.44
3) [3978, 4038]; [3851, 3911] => 1.39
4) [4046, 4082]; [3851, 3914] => 1.39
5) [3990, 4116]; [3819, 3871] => 1.46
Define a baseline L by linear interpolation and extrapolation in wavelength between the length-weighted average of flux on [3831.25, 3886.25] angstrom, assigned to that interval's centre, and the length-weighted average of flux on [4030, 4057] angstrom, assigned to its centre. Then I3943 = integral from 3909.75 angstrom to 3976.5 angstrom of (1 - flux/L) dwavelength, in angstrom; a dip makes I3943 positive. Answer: 8.6 angstrom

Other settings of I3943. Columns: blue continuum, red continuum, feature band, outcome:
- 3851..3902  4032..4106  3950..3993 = 5.1 angstrom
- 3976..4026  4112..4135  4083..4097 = 1.5 angstrom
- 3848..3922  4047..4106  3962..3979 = 6.4 angstrom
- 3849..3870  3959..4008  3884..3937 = 6.0 angstrom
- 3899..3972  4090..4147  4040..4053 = -3.7 angstrom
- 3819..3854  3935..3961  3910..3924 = -2.5 angstrom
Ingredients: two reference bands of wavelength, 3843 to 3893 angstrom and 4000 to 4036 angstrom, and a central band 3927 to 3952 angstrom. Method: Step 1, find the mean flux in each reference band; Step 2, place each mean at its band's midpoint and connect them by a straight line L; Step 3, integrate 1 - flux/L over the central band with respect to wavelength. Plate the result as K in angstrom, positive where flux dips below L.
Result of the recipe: 3.4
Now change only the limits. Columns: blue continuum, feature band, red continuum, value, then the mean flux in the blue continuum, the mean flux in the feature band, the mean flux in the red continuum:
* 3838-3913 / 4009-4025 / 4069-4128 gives -5.0 angstrom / 1.07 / 1.51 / 1.2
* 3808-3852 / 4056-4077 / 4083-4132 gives -4.4 angstrom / 0.954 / 1.38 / 1.17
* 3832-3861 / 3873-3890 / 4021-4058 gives 2.7 angstrom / 0.973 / 0.891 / 1.47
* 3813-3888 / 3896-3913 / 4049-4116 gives -2.1 angstrom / 1.02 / 1.2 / 1.24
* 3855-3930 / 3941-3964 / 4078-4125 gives -0.8 angstrom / 1.12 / 1.18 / 1.17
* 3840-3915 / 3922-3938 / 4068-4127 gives 1.2 angstrom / 1.08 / 1.03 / 1.2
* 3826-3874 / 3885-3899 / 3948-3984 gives 2.8 angstrom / 1.04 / 0.813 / 0.986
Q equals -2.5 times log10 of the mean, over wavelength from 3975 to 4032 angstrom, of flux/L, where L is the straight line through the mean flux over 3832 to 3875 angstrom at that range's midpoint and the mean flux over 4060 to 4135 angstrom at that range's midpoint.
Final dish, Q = -0.19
